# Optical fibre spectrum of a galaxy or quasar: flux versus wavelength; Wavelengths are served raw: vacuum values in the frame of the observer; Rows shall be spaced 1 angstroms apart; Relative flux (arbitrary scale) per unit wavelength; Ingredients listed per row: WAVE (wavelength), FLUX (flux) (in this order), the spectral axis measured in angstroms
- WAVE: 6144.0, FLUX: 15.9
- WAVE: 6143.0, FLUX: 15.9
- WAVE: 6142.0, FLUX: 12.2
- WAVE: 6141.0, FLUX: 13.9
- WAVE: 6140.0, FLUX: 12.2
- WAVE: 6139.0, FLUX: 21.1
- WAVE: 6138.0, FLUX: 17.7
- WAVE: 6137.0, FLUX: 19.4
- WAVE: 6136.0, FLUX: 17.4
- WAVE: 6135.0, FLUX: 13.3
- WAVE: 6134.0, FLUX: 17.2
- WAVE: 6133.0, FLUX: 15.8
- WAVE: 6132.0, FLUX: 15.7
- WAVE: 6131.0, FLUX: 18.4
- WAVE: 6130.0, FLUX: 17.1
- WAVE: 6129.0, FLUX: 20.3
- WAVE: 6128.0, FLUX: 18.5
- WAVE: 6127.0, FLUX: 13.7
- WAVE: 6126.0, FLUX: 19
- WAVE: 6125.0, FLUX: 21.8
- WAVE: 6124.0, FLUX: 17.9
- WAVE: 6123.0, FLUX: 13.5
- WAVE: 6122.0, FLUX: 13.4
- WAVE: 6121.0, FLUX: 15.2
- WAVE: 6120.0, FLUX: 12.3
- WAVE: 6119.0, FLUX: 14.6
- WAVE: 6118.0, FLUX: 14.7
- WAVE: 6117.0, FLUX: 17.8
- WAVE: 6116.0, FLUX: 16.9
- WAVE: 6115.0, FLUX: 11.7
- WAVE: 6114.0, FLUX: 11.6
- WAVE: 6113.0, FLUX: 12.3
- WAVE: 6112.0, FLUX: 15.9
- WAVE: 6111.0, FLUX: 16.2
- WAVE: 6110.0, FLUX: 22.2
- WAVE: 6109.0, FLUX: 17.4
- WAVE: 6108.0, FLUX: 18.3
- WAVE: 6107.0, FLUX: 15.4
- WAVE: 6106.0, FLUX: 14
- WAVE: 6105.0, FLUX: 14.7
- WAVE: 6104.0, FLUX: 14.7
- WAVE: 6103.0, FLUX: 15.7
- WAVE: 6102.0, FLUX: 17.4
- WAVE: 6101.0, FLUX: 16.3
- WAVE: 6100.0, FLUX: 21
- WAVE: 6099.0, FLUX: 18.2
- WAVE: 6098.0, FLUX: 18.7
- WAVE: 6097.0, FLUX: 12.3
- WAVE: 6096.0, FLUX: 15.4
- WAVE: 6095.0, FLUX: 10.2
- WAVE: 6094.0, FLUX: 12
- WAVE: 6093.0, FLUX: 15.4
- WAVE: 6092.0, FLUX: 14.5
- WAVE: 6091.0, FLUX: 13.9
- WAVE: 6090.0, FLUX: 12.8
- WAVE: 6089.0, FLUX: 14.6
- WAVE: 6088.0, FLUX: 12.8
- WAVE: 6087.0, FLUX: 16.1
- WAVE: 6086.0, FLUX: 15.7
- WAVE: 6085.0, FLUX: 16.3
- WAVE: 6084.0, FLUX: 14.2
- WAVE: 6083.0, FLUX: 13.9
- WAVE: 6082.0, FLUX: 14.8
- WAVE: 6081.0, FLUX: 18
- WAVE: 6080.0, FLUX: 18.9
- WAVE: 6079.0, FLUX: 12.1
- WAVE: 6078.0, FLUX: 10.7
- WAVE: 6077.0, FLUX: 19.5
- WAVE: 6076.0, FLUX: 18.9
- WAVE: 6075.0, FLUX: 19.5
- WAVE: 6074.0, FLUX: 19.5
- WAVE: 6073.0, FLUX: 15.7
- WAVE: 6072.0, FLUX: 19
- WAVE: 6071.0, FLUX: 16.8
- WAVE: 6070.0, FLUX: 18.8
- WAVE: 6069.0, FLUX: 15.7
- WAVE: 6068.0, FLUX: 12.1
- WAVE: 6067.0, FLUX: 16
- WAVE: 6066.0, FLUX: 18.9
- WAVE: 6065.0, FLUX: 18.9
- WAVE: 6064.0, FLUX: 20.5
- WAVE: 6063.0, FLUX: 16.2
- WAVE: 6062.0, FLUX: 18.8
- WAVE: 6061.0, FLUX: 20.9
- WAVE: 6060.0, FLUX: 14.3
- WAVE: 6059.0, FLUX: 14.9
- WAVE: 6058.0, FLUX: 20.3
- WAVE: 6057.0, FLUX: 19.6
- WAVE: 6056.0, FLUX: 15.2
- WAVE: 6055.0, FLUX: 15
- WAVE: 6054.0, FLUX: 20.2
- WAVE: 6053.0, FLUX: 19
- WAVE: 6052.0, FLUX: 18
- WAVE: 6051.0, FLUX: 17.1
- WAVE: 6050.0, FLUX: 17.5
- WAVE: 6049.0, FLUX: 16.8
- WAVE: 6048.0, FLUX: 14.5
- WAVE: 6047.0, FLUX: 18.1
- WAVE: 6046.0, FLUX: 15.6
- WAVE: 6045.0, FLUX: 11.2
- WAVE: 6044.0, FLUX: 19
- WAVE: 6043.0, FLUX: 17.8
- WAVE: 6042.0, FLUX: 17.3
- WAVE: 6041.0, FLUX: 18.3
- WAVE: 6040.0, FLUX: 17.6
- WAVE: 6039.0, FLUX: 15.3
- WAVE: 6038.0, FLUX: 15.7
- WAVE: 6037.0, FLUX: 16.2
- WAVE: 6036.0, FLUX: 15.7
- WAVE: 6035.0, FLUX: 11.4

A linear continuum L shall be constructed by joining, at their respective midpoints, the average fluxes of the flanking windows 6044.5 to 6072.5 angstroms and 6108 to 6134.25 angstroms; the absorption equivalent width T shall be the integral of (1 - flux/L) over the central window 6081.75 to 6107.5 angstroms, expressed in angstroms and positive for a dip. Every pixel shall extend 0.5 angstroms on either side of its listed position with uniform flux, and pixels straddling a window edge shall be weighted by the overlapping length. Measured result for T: 2.4 angstroms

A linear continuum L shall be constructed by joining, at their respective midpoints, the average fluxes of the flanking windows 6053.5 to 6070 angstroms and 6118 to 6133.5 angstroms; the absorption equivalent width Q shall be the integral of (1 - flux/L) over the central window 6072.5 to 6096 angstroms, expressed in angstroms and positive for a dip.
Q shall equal 2.53 angstroms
